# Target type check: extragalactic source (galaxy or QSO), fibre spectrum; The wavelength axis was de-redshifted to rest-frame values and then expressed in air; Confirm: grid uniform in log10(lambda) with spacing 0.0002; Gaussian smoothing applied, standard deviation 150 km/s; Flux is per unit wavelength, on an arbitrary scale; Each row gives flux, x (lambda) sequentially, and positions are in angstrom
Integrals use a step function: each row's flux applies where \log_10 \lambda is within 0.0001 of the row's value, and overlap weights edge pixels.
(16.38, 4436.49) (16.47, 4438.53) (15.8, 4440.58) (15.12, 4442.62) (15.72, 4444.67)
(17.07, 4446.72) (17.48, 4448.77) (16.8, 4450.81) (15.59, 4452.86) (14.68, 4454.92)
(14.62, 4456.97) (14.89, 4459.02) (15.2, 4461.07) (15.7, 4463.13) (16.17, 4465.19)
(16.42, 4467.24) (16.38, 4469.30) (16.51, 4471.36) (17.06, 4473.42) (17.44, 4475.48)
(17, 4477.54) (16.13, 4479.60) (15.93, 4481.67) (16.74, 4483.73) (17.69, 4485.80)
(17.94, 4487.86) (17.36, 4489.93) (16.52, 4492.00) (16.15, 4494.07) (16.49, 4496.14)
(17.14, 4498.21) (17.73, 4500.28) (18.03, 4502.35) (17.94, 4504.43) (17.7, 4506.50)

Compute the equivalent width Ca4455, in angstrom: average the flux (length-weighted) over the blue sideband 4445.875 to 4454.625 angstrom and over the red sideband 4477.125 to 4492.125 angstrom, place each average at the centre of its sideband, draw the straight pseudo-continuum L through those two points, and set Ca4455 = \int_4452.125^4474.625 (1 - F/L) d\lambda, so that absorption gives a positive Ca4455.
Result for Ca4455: 1.3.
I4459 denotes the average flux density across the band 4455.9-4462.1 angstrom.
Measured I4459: 14.9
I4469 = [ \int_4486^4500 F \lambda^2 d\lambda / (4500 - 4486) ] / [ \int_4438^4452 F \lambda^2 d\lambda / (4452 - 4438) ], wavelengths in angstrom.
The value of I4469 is 1.1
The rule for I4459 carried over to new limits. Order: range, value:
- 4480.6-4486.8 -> 16.8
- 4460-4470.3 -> 16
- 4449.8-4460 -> 15.3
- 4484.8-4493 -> 17.4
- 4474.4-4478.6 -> 17.2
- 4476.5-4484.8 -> 16.5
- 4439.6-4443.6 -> 15.5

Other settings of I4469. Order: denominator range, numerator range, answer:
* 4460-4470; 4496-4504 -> 1.11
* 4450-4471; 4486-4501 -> 1.11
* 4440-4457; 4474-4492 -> 1.08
